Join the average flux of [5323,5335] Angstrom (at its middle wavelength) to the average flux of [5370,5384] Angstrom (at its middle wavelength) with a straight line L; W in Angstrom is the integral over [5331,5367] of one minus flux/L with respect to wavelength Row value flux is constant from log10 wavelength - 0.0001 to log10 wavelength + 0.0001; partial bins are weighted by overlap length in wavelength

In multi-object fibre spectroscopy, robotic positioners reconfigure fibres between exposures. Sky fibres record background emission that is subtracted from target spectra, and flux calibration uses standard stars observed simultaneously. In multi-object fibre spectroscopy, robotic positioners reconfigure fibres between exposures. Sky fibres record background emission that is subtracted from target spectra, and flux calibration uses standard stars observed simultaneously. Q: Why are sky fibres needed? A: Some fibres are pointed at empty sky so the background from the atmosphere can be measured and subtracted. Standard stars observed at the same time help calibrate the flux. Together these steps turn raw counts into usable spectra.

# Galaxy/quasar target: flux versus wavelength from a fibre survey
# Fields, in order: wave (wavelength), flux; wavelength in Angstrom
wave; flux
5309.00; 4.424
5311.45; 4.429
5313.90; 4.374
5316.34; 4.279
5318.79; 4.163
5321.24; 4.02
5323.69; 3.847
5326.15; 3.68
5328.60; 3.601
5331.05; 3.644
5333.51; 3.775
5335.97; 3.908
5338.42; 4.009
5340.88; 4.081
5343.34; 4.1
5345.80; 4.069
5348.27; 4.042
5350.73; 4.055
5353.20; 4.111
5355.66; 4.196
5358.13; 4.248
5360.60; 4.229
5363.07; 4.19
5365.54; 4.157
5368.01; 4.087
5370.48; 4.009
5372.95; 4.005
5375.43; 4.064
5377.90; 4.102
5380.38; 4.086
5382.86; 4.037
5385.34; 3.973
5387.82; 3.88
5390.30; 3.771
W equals -2.0 Angstrom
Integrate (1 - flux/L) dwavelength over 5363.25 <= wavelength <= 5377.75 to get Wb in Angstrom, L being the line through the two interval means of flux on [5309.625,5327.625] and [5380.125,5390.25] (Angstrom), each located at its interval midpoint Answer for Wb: -0.3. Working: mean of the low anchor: 4.11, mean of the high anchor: 3.96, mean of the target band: 4.08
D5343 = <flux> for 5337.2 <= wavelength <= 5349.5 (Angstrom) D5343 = 4.06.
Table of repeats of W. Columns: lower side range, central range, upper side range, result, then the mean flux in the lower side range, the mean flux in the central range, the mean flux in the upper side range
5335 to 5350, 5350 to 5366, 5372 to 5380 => -0.5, 4.04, 4.17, 4.06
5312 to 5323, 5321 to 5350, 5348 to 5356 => 1.8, 4.21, 3.9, 4.1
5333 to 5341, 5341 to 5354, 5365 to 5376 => -0.3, 3.94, 4.07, 4.06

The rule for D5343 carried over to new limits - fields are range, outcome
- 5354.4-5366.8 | 4.2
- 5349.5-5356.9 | 4.12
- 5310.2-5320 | 4.31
